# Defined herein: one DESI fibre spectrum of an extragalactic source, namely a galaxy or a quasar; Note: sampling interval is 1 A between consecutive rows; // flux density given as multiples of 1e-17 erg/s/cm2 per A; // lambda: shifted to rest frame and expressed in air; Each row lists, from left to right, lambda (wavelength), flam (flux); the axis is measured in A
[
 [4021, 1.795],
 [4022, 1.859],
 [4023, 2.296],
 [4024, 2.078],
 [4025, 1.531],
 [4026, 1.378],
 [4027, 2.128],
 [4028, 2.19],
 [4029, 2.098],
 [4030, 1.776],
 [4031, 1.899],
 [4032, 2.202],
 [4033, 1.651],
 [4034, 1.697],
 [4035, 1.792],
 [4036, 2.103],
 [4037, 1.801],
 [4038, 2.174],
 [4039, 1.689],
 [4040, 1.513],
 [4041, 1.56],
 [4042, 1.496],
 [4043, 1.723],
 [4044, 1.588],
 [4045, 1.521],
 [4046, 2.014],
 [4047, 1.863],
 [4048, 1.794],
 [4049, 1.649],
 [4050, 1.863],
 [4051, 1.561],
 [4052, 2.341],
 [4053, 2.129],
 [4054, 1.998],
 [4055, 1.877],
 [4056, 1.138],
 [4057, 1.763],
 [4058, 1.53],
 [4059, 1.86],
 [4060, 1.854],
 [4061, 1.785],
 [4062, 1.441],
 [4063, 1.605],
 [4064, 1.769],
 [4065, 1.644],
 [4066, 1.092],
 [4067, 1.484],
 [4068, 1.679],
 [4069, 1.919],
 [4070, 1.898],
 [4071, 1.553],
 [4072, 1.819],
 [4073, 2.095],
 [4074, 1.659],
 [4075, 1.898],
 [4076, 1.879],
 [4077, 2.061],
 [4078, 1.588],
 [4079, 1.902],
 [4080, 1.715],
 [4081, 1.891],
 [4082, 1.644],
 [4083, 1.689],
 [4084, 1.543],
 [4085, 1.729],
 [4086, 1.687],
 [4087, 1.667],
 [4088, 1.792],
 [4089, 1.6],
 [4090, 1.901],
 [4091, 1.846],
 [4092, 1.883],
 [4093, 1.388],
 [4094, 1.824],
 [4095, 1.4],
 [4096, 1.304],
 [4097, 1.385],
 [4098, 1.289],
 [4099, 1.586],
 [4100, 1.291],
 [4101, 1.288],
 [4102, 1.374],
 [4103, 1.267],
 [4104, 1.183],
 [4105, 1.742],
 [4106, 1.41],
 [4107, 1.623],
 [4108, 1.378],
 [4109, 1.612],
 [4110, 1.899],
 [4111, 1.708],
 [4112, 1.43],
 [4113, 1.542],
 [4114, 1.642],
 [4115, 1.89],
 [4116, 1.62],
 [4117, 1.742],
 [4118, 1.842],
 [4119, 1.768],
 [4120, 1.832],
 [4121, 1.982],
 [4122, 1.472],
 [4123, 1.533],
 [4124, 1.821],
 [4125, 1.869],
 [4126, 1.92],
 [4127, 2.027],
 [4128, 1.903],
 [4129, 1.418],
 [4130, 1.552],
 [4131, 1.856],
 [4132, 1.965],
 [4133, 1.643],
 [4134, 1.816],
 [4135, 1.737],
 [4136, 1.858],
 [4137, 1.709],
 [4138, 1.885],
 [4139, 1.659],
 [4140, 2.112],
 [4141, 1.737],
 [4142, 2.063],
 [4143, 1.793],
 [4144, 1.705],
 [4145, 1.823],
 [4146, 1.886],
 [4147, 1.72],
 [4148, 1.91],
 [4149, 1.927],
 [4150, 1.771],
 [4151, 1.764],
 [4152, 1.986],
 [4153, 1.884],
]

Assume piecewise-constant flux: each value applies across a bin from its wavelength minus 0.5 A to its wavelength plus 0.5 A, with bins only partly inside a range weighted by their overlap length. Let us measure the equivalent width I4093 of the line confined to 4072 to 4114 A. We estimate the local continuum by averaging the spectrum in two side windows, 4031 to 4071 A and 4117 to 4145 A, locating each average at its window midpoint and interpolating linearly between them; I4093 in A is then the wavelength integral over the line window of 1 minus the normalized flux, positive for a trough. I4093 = 3.41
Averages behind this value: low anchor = 1.74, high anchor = 1.79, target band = 1.63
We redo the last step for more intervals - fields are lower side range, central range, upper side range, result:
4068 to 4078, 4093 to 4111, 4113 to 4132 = 3.3 A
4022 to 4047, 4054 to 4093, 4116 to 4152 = 2.1 A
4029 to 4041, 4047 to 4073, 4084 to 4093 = 0.9 A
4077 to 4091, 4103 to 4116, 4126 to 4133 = 1.4 A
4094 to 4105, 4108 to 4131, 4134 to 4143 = -1.6 A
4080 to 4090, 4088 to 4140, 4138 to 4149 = 3.6 A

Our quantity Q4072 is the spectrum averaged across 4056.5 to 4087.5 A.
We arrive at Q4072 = 1.72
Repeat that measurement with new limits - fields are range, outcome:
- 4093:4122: 1.56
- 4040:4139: 1.69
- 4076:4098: 1.68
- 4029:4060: 1.79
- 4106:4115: 1.61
